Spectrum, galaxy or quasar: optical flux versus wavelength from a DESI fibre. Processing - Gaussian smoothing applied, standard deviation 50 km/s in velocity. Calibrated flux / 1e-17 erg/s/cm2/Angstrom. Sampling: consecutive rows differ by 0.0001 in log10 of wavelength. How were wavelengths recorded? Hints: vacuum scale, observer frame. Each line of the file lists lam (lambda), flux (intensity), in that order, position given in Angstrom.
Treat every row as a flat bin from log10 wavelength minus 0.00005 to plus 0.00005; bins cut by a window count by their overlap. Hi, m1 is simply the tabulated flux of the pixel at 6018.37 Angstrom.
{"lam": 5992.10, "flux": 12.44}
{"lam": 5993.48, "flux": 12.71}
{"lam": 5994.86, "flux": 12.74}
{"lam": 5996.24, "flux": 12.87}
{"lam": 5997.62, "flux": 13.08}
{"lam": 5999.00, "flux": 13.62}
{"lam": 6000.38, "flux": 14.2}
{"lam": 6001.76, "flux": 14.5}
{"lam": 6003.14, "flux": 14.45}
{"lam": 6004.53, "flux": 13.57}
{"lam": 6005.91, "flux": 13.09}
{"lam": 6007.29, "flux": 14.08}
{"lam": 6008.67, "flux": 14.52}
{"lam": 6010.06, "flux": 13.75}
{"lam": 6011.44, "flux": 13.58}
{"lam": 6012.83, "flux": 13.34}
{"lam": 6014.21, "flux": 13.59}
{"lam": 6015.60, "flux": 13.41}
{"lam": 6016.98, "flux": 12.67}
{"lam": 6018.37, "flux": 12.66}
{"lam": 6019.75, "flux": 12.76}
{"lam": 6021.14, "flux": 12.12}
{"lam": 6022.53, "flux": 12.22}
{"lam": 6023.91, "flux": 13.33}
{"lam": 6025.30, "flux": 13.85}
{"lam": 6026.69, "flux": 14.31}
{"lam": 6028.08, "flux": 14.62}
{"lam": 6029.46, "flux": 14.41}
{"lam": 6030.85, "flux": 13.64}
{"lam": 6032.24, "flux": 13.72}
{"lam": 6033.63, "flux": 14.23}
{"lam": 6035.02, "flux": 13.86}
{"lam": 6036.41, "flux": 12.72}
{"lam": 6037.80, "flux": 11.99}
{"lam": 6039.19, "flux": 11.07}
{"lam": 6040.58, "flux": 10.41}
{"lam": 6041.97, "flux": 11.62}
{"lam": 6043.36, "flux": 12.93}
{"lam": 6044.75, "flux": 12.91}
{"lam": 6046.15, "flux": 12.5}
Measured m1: 12.66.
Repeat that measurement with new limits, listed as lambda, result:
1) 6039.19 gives 11.07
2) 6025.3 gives 13.85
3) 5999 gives 13.62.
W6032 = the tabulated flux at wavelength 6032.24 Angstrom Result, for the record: 13.72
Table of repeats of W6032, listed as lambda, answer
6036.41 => 12.72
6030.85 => 13.64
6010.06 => 13.75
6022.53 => 12.22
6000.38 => 14.2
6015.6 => 13.41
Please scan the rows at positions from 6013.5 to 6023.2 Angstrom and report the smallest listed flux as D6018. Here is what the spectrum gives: 12.12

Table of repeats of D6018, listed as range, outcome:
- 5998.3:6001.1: 13.62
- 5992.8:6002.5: 12.71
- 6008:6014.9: 13.34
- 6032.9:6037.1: 12.72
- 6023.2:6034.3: 13.33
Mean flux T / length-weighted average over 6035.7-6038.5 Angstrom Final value 12.4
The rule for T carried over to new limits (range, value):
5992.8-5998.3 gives 12.9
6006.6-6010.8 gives 14.1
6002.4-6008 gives 13.8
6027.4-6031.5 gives 14.3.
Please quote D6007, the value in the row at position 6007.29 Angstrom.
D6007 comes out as 14.08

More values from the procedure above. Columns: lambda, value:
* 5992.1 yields 12.44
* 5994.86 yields 12.74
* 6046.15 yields 12.5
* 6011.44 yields 13.58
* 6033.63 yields 14.23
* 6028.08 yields 14.62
